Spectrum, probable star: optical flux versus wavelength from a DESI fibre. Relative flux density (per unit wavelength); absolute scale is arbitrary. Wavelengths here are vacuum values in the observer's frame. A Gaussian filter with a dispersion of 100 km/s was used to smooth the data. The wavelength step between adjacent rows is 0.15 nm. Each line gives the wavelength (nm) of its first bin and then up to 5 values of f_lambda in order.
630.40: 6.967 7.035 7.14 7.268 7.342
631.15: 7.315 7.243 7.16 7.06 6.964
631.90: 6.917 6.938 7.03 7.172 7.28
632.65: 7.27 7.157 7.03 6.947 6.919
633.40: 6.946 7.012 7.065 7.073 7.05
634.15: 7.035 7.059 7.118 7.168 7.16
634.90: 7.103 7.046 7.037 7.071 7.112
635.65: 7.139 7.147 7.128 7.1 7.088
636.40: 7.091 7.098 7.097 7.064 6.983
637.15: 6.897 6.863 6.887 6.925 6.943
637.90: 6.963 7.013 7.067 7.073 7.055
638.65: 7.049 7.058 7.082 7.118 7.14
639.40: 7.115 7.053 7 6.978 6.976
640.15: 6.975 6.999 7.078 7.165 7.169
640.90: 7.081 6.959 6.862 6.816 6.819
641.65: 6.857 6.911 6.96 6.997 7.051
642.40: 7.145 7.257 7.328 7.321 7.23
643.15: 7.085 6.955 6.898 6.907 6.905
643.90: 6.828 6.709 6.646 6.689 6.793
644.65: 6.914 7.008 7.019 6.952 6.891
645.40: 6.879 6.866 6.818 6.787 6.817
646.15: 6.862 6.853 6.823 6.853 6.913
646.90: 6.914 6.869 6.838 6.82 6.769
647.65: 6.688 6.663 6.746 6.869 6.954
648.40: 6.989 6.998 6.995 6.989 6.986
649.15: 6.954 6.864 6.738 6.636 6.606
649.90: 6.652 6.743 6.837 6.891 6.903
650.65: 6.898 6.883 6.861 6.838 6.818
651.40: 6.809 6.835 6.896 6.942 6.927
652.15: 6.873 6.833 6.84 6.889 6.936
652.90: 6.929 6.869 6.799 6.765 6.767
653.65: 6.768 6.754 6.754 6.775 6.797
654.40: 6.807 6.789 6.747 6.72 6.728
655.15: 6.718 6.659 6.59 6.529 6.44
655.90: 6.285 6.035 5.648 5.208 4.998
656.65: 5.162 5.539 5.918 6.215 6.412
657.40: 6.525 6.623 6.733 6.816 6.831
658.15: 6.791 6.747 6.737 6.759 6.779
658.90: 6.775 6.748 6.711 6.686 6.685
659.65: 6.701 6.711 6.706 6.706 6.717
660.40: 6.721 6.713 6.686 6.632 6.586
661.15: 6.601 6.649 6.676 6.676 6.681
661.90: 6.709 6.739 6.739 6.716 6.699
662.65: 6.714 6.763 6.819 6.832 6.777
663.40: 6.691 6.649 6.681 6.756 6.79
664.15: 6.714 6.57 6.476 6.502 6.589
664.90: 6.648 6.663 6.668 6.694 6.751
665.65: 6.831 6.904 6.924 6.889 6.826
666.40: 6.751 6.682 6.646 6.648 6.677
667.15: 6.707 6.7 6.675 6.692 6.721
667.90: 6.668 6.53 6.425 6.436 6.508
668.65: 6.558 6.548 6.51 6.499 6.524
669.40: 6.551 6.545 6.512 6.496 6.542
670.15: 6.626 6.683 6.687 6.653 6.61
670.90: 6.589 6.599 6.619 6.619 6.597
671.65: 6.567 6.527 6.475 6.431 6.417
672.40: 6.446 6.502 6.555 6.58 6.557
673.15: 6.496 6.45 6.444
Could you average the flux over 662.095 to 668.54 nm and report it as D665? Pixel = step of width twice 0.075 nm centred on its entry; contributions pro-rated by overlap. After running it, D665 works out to 6.69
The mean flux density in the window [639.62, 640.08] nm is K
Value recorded 6.99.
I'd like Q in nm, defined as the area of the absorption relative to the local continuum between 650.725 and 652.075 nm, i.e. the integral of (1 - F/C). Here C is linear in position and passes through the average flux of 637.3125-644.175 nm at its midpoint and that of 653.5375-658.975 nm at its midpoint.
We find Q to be -0.05 nm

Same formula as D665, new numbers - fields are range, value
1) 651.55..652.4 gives 6.89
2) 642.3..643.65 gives 7.13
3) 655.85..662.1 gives 6.48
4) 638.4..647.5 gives 6.96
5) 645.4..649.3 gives 6.87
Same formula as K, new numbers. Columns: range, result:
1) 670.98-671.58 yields 6.61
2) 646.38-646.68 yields 6.84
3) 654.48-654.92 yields 6.75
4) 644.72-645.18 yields 6.99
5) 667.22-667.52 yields 6.69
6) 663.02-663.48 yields 6.77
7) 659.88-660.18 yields 6.71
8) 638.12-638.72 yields 7.06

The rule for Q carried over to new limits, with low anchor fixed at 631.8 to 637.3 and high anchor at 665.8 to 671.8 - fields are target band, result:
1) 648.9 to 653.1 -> 0.00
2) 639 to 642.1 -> -0.01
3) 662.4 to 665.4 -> 0.00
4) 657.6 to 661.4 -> 0.02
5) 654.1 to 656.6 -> 0.16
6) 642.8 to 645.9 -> 0.01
